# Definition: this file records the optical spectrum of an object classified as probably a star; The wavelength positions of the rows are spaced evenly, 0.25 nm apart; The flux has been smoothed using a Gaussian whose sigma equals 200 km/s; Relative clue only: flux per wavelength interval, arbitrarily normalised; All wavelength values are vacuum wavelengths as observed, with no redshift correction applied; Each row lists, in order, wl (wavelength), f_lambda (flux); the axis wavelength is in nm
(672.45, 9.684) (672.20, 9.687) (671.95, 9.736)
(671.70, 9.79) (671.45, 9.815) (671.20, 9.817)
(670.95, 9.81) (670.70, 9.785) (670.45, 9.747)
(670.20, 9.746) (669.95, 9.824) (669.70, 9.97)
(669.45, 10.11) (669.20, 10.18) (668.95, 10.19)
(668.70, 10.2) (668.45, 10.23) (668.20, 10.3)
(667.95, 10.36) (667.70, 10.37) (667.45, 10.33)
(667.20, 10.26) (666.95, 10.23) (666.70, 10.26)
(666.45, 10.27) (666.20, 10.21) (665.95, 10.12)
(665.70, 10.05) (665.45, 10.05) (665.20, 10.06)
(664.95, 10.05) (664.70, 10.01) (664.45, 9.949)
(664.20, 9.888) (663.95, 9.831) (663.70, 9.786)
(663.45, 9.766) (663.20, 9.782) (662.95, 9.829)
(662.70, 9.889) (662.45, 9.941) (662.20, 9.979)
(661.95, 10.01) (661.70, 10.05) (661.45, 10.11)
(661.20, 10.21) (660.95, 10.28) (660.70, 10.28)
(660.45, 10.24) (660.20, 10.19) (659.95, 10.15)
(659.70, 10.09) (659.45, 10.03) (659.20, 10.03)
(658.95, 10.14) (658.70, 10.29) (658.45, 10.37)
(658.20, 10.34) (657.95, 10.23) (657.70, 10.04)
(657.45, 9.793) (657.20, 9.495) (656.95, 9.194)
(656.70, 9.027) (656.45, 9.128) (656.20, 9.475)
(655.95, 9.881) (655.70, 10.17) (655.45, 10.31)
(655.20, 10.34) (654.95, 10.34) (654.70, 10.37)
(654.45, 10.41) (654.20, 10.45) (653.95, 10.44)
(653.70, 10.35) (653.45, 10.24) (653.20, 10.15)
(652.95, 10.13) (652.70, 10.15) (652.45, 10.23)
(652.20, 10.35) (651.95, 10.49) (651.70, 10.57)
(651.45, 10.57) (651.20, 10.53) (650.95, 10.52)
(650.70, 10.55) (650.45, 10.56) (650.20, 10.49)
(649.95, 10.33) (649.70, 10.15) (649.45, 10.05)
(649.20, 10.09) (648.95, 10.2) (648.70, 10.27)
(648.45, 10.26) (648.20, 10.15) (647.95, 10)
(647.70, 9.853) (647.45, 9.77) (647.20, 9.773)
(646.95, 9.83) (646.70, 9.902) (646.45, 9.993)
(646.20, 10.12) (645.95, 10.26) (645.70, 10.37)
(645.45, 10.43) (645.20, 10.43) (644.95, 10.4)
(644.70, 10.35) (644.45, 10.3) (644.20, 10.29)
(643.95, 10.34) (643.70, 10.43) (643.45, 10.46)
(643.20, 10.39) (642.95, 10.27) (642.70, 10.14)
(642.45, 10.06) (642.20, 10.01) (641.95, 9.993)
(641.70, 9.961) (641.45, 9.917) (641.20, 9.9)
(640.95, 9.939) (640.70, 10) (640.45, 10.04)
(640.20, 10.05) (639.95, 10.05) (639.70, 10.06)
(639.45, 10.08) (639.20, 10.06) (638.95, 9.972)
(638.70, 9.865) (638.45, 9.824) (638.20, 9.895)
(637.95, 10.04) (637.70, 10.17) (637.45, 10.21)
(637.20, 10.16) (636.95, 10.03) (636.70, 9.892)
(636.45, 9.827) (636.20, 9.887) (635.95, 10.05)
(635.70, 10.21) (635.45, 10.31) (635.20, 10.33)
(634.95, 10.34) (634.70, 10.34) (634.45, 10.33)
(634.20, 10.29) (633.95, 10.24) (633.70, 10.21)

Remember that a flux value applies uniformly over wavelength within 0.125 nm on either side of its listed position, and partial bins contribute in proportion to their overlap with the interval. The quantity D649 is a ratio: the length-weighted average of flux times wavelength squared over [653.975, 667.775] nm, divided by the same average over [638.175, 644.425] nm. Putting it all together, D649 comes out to 1.1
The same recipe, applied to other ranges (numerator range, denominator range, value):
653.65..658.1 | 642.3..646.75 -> 1.00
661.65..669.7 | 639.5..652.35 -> 1.05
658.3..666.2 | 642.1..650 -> 1.04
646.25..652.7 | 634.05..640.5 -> 1.05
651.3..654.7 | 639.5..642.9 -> 1.07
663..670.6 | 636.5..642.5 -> 1.09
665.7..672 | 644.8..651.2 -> 1.05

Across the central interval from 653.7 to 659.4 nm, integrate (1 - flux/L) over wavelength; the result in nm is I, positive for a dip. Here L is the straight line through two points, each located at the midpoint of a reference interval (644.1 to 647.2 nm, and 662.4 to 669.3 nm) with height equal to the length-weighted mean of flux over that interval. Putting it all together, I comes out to 0.068 nm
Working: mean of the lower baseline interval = 10.2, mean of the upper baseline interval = 10.1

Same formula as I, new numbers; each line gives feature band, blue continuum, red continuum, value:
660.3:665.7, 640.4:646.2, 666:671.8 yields 0.06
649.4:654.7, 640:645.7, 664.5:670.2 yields -0.10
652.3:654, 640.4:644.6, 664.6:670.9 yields -0.02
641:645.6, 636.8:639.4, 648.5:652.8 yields -0.03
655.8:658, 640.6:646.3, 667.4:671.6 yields 0.12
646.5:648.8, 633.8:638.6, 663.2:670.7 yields 0.03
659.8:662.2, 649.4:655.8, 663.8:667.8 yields 0.01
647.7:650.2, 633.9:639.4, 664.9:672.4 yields -0.02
